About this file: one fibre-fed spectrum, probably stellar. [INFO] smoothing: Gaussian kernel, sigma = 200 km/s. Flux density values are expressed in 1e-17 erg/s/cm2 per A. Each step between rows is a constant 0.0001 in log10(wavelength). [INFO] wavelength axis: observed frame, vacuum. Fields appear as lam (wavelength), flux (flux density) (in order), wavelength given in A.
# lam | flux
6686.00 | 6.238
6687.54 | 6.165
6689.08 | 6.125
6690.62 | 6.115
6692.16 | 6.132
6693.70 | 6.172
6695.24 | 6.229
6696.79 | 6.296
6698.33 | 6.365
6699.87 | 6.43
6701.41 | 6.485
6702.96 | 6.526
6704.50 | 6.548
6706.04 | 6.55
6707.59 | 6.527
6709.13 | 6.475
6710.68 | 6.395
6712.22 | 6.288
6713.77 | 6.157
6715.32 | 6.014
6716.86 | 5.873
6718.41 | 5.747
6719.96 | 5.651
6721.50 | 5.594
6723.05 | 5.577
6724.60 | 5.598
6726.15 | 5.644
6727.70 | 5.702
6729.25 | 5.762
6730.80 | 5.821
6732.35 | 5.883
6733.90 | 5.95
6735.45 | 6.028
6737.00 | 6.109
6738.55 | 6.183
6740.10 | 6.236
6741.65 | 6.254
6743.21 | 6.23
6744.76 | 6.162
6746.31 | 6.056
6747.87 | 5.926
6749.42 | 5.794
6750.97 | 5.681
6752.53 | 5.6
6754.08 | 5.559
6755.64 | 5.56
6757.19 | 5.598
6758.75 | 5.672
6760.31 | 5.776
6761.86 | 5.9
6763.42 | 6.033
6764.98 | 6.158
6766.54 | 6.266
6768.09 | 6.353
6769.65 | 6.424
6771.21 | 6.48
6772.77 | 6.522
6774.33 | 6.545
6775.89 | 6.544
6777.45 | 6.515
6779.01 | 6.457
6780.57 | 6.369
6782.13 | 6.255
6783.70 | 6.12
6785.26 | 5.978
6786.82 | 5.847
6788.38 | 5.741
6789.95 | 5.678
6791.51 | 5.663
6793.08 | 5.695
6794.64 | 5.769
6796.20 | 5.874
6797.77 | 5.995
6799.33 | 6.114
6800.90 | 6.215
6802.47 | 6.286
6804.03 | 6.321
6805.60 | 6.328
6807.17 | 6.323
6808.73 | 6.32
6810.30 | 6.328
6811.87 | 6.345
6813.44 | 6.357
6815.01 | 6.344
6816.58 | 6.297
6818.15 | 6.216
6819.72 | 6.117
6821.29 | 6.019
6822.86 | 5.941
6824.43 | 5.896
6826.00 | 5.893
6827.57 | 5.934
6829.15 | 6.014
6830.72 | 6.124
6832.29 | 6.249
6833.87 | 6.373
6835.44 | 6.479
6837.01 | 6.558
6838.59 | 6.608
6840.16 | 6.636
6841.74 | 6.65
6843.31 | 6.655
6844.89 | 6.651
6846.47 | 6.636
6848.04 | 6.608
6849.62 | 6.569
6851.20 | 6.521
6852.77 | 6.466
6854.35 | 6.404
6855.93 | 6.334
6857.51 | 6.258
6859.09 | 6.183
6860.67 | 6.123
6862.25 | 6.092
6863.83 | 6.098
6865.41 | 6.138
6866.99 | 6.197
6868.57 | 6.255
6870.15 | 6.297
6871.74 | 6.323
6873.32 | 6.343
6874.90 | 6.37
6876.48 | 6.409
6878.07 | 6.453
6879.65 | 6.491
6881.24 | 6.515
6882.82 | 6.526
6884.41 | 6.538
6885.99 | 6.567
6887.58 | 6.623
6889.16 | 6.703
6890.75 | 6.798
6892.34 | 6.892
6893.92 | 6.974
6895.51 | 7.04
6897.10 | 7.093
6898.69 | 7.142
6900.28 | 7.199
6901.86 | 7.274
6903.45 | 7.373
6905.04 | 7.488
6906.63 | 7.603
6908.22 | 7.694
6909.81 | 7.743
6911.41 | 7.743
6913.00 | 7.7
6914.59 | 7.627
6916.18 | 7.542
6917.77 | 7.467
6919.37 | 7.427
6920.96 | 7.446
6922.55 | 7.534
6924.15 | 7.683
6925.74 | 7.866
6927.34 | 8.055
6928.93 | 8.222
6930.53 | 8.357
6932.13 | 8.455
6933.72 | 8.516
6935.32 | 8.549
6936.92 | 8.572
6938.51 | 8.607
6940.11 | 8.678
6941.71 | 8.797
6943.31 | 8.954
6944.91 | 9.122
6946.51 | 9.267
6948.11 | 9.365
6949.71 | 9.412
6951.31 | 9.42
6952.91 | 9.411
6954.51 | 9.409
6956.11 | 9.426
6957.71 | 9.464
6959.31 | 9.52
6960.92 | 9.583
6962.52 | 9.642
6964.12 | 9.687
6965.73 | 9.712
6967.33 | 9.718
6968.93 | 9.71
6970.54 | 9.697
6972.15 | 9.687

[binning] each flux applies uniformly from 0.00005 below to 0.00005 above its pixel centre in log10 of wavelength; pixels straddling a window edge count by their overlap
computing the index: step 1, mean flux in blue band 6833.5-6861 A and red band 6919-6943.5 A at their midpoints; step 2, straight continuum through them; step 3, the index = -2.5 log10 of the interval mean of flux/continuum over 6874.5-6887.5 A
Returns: 0.111 mag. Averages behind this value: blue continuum 6.49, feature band 6.49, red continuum 8.23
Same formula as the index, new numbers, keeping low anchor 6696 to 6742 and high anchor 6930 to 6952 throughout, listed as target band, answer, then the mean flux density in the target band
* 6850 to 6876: 0.25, 6.28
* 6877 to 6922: 0.17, 7.13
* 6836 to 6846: 0.15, 6.62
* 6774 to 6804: 0.15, 6.09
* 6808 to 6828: 0.19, 6.16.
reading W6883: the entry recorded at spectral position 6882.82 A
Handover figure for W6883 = 6.526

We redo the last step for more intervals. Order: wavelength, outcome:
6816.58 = 6.297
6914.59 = 7.627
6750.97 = 5.681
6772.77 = 6.522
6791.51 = 5.663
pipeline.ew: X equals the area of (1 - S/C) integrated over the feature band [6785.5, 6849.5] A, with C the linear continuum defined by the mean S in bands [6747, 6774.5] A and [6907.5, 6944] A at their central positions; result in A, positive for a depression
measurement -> 4.7 A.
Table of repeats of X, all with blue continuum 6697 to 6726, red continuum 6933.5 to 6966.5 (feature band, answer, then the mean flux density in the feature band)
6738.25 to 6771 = 3.5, 5.98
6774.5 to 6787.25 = 1.4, 6.29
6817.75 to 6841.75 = 4.5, 6.22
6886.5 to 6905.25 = 3.3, 7.03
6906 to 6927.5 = 2.8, 7.64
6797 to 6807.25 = 1.5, 6.22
